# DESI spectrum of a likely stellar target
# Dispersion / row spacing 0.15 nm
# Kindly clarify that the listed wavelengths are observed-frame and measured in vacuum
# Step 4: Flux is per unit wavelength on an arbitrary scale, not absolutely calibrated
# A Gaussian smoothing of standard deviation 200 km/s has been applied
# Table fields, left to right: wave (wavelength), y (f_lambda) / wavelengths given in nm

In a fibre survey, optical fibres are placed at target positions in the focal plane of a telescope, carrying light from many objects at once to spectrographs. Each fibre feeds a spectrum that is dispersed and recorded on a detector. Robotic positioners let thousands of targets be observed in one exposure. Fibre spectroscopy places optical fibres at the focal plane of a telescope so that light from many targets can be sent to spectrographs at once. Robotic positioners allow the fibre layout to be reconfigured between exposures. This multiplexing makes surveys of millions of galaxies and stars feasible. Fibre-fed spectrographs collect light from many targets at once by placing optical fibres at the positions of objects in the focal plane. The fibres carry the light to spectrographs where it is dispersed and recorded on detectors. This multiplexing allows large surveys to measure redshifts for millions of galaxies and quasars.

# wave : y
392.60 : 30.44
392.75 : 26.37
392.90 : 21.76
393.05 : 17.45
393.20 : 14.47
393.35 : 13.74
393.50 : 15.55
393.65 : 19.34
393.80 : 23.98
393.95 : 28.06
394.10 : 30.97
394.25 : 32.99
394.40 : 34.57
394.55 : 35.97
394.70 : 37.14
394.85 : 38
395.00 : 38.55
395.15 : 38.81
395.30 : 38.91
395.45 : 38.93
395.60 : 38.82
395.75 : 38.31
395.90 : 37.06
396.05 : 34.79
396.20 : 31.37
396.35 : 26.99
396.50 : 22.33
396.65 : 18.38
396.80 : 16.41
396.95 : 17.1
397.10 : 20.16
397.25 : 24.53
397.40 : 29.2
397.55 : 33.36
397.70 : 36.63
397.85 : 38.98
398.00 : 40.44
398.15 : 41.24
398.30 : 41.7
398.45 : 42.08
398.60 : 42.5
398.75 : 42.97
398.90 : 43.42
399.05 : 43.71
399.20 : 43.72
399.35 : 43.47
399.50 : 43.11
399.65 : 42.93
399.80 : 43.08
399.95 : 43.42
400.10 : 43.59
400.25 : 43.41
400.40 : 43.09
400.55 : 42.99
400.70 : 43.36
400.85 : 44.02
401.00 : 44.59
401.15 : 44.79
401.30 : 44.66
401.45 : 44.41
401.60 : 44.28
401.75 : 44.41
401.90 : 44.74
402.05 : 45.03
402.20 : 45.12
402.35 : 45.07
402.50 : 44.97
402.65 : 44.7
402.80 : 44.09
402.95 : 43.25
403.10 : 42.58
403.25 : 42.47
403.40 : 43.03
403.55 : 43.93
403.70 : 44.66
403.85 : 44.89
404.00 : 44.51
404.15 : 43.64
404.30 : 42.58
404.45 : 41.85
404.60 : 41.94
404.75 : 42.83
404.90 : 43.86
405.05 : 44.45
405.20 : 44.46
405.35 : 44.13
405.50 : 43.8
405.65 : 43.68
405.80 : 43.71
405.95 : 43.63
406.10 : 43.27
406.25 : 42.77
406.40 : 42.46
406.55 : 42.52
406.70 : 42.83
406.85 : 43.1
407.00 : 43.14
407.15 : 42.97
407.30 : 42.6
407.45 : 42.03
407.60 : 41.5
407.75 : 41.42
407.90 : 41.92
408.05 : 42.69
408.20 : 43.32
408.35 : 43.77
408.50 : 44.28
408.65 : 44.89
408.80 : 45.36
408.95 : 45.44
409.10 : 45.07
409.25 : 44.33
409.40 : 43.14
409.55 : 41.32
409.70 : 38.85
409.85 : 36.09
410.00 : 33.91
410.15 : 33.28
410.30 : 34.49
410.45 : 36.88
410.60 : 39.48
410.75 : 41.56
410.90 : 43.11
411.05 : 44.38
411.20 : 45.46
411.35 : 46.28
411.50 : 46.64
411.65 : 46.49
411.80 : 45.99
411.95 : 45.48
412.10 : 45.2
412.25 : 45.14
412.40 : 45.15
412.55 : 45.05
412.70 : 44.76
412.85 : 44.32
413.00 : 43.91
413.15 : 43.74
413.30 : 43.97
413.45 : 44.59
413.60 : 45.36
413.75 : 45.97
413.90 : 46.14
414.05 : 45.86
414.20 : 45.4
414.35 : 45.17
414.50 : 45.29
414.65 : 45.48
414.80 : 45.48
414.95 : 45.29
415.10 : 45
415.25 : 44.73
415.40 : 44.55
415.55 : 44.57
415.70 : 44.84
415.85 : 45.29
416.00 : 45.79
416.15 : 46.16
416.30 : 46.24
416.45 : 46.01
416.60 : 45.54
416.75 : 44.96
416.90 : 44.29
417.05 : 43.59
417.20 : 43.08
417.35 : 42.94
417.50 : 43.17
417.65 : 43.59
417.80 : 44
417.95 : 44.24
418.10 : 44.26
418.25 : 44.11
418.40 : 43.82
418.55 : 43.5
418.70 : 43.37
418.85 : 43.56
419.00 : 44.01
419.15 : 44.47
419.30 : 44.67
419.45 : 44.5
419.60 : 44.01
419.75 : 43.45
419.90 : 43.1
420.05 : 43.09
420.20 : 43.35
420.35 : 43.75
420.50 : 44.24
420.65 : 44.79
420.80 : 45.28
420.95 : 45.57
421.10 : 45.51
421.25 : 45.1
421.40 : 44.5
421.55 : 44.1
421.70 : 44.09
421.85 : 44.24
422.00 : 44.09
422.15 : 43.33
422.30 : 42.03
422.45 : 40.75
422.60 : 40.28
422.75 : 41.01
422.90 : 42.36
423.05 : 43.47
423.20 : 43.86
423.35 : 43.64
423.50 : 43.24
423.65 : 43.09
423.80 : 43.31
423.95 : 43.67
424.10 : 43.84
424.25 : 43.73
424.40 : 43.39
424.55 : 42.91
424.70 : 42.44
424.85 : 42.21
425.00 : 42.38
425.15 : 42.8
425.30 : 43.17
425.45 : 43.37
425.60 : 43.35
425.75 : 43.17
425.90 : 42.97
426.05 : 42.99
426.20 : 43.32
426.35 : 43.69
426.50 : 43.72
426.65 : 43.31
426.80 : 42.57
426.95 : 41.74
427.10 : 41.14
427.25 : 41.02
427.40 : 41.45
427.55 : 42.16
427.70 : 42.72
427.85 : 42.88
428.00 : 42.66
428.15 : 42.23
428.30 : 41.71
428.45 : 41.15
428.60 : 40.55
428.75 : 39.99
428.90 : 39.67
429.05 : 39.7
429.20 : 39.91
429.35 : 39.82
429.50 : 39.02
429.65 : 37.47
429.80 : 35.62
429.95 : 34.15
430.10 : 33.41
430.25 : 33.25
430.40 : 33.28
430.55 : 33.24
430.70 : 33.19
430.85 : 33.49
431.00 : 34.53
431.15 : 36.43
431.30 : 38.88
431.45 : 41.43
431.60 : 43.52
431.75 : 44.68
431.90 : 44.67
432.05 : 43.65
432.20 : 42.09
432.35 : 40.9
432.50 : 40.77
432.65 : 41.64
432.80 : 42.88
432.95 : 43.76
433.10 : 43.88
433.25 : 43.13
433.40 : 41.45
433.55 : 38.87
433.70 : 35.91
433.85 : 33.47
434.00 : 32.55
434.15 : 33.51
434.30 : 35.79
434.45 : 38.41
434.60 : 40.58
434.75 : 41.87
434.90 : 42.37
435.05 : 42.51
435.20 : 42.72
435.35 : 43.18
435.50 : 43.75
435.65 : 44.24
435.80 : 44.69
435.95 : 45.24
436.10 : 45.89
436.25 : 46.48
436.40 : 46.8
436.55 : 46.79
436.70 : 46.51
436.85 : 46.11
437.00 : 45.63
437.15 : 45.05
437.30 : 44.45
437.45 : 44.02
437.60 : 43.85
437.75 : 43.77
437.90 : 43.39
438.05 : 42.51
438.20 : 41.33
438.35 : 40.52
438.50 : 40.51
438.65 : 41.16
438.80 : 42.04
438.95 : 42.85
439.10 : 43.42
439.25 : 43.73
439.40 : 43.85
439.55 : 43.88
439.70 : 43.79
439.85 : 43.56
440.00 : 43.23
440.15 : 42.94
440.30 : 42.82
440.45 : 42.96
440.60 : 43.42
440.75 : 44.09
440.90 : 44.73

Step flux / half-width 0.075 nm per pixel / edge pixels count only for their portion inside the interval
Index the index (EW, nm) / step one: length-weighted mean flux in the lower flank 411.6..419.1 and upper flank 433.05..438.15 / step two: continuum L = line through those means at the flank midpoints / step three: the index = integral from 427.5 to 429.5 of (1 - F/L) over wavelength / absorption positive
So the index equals 0.10 nm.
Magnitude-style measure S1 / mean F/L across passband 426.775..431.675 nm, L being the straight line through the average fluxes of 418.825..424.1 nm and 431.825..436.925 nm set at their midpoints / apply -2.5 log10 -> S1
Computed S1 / 0.10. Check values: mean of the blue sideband 43.6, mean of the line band 38.9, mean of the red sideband 42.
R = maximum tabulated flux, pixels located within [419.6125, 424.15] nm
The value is 45.57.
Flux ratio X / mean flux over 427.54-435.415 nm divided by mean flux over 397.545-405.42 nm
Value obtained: 0.9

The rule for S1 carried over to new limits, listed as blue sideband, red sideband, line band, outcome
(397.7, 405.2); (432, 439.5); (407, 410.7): 0.05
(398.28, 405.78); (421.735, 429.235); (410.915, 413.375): -0.05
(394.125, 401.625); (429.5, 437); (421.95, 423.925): -0.08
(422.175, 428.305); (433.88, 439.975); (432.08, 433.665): 0.02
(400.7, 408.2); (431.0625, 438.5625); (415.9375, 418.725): -0.04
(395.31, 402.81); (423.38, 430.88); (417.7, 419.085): -0.09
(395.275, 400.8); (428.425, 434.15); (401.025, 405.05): -0.19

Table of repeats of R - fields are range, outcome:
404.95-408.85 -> 45.36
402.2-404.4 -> 45.07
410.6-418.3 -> 46.64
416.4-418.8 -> 46.01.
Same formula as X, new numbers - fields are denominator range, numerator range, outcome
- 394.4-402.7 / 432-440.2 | 1.10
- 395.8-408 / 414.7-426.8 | 1.08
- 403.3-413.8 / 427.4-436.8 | 0.94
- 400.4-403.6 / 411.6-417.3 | 1.02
